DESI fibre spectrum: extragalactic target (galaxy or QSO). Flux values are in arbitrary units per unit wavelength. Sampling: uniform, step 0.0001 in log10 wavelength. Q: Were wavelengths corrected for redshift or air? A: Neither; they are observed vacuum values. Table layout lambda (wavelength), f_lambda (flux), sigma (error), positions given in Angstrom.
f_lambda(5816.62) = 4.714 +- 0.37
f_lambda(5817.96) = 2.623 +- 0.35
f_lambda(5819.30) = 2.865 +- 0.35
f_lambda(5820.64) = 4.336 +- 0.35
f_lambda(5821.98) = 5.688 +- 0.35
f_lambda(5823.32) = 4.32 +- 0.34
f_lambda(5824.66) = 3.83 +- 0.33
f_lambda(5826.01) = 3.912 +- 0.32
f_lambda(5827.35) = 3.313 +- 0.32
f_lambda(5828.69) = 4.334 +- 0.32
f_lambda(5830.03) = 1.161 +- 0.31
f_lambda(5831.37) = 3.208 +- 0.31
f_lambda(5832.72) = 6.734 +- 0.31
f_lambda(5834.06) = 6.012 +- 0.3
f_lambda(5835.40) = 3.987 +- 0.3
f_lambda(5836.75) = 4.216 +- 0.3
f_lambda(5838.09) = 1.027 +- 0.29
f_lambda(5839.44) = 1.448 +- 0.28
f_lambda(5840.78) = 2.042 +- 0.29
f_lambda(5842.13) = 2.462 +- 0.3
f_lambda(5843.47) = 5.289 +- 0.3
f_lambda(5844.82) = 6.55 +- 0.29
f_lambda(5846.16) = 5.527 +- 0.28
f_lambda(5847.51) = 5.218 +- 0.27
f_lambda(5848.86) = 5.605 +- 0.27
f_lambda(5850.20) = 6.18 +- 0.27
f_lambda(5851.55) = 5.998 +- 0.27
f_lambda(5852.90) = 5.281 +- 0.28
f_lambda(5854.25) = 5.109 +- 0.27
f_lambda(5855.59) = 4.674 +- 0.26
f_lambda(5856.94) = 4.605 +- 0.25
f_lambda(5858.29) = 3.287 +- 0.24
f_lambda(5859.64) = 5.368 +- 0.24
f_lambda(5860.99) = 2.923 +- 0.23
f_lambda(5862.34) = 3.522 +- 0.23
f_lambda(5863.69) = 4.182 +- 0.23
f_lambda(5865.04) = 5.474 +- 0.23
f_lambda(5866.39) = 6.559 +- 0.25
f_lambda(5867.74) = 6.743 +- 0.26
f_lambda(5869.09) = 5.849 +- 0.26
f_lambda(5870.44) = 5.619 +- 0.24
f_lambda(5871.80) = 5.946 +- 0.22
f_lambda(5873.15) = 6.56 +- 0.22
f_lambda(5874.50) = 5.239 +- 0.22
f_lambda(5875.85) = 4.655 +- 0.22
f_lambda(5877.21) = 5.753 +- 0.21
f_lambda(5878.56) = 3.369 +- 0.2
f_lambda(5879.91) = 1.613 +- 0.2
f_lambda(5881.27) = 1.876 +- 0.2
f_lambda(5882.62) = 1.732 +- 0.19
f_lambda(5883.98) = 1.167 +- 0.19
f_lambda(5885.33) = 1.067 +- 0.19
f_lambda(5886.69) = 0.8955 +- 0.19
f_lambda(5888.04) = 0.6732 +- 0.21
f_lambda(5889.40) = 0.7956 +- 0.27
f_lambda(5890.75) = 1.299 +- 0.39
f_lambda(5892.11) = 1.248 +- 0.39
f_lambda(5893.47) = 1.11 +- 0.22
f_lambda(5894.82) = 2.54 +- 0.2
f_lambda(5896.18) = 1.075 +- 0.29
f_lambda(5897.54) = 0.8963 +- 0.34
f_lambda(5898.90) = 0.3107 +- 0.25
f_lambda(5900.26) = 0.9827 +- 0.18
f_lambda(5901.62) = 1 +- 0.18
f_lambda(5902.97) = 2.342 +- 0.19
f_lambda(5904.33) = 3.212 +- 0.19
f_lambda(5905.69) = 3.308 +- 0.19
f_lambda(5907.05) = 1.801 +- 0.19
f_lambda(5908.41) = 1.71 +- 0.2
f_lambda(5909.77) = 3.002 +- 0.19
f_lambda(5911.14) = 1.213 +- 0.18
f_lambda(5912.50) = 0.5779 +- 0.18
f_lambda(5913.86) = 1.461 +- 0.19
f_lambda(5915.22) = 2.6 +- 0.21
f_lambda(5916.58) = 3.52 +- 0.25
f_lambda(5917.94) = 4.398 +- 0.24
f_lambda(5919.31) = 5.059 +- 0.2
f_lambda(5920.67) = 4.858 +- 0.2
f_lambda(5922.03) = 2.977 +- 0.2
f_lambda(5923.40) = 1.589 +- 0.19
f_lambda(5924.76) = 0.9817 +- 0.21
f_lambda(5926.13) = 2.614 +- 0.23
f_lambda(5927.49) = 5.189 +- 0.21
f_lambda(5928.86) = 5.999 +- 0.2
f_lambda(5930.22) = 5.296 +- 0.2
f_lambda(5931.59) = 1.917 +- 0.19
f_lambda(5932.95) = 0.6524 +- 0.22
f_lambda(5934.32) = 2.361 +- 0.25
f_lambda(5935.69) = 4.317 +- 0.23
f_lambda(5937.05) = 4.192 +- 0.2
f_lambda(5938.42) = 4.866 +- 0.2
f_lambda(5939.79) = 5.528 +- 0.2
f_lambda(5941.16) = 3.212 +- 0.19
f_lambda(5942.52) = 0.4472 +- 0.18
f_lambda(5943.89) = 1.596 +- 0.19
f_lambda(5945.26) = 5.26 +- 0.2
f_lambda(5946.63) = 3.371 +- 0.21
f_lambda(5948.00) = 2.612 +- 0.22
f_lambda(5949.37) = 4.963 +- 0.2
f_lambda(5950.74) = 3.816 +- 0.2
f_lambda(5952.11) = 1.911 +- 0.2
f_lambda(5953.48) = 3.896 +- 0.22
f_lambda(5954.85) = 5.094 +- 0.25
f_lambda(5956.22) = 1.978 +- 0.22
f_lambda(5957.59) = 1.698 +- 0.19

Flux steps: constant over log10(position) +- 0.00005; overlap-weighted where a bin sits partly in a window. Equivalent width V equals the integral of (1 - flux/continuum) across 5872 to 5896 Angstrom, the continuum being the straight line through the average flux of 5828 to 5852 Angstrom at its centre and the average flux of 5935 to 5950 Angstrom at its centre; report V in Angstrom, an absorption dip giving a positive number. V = 9.2 Angstrom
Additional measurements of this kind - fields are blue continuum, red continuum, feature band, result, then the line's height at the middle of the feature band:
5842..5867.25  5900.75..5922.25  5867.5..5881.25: -2.3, 4.19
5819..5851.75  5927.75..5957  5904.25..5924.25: 5.2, 3.69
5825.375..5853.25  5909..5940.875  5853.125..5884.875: -4.0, 3.91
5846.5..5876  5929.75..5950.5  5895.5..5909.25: 8.3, 4.25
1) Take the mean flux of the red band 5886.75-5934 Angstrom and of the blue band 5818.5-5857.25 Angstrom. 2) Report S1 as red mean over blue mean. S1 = 0.53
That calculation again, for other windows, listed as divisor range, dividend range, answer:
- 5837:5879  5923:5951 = 0.71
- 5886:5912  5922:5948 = 2.12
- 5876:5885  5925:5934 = 1.30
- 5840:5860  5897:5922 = 0.49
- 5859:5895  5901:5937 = 0.82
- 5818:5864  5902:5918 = 0.55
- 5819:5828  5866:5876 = 1.45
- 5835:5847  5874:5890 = 0.66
